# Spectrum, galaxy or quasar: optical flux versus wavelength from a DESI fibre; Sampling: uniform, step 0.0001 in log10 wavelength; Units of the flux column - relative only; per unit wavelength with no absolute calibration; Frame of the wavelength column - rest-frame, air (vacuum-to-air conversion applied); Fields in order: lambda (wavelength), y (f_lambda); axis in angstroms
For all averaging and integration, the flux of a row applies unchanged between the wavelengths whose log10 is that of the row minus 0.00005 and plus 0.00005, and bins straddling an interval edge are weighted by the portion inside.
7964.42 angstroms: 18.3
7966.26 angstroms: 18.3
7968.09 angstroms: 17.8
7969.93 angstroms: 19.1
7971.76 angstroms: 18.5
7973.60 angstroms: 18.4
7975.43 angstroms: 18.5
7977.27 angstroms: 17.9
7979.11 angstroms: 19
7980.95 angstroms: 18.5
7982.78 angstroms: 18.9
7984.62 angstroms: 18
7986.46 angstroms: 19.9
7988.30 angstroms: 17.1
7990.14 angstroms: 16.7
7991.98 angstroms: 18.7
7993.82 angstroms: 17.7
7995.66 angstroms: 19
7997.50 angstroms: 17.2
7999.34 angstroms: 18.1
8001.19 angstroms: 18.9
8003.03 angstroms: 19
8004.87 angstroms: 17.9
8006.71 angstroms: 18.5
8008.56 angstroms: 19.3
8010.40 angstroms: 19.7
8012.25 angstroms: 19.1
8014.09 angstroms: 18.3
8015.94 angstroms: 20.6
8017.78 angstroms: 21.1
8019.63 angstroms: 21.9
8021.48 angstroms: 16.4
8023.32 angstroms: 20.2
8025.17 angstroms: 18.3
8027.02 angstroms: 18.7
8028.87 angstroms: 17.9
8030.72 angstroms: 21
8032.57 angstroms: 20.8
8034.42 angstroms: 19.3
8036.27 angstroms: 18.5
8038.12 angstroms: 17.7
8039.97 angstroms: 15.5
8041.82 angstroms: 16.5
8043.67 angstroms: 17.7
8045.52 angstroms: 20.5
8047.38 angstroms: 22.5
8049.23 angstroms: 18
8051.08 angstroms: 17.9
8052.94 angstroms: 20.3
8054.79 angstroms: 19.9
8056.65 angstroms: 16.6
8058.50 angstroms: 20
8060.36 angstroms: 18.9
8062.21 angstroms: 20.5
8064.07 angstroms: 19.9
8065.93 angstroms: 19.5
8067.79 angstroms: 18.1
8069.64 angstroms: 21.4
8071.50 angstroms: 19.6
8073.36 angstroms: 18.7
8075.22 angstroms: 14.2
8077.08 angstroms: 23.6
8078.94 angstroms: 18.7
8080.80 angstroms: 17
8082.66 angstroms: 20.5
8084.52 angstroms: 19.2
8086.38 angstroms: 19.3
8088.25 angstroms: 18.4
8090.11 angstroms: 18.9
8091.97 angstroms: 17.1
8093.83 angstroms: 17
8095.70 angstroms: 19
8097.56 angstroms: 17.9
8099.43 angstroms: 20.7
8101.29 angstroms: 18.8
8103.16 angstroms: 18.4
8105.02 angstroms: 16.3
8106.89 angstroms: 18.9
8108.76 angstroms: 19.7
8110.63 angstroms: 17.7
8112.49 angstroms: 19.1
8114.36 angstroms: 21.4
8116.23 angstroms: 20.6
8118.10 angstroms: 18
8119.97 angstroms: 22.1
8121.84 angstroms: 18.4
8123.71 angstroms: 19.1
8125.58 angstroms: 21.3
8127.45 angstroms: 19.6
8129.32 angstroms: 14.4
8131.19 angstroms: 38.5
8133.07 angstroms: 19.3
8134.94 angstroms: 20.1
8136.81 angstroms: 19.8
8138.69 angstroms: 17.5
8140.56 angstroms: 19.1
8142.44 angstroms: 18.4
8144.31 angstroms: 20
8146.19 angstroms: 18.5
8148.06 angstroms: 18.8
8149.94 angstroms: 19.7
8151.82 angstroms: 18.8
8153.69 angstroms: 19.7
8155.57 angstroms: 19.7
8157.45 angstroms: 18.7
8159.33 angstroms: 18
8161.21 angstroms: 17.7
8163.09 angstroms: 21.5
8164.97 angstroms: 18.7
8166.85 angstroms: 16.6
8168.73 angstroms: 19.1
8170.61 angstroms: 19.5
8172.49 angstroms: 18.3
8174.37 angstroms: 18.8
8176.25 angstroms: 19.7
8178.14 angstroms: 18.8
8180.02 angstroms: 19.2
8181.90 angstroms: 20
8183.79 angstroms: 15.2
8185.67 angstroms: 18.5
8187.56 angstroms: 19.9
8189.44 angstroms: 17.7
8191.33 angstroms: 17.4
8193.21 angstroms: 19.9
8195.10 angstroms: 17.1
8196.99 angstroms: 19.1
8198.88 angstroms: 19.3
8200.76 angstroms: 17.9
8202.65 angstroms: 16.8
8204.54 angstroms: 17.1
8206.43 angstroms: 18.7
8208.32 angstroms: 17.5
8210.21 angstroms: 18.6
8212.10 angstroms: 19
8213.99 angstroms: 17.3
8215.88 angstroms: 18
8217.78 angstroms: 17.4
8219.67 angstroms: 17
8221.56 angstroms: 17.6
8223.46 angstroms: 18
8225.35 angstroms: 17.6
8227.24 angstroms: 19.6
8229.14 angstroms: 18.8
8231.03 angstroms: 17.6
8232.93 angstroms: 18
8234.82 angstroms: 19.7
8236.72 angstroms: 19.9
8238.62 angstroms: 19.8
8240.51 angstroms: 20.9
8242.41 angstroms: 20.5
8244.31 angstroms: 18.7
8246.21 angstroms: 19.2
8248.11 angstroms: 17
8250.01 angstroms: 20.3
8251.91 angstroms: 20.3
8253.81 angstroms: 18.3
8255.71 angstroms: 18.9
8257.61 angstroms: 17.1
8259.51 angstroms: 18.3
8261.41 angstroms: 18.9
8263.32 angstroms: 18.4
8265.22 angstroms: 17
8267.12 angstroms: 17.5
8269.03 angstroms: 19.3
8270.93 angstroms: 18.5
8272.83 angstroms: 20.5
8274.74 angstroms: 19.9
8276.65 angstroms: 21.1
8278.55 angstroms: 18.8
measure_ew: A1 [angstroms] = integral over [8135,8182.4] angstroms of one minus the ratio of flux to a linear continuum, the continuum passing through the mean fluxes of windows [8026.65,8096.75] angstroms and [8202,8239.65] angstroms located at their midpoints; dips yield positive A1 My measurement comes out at -1.3 angstroms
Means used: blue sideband 18.9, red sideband 18.2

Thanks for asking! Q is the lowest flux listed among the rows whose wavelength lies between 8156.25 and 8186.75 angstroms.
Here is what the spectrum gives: 15.2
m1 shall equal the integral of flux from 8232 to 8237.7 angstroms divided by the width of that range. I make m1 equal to 19.2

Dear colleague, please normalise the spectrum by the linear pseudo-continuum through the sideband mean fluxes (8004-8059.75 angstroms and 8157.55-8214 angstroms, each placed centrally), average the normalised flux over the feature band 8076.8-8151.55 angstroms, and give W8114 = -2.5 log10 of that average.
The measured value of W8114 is -0.04 mag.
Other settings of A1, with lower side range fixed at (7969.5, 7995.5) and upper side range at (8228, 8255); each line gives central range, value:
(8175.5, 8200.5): 0.6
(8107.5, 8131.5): -1.9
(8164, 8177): 0.2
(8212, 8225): 1.0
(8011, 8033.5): -1.3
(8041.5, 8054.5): -0.5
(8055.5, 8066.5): -0.4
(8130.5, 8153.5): -2.0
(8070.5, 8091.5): -0.2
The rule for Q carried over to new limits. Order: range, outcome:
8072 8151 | 14.2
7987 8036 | 16.4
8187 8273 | 16.8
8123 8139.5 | 14.4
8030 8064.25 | 15.5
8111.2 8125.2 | 18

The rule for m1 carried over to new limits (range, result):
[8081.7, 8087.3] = 19.7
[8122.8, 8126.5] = 20.2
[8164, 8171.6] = 18.5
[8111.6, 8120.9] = 20.2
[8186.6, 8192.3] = 18.4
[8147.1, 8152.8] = 19.1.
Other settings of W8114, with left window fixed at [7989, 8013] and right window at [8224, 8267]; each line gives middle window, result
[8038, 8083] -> -0.025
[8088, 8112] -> 0.012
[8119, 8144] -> -0.107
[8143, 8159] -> -0.029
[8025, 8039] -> -0.034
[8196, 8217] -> 0.038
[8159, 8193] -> 0.005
